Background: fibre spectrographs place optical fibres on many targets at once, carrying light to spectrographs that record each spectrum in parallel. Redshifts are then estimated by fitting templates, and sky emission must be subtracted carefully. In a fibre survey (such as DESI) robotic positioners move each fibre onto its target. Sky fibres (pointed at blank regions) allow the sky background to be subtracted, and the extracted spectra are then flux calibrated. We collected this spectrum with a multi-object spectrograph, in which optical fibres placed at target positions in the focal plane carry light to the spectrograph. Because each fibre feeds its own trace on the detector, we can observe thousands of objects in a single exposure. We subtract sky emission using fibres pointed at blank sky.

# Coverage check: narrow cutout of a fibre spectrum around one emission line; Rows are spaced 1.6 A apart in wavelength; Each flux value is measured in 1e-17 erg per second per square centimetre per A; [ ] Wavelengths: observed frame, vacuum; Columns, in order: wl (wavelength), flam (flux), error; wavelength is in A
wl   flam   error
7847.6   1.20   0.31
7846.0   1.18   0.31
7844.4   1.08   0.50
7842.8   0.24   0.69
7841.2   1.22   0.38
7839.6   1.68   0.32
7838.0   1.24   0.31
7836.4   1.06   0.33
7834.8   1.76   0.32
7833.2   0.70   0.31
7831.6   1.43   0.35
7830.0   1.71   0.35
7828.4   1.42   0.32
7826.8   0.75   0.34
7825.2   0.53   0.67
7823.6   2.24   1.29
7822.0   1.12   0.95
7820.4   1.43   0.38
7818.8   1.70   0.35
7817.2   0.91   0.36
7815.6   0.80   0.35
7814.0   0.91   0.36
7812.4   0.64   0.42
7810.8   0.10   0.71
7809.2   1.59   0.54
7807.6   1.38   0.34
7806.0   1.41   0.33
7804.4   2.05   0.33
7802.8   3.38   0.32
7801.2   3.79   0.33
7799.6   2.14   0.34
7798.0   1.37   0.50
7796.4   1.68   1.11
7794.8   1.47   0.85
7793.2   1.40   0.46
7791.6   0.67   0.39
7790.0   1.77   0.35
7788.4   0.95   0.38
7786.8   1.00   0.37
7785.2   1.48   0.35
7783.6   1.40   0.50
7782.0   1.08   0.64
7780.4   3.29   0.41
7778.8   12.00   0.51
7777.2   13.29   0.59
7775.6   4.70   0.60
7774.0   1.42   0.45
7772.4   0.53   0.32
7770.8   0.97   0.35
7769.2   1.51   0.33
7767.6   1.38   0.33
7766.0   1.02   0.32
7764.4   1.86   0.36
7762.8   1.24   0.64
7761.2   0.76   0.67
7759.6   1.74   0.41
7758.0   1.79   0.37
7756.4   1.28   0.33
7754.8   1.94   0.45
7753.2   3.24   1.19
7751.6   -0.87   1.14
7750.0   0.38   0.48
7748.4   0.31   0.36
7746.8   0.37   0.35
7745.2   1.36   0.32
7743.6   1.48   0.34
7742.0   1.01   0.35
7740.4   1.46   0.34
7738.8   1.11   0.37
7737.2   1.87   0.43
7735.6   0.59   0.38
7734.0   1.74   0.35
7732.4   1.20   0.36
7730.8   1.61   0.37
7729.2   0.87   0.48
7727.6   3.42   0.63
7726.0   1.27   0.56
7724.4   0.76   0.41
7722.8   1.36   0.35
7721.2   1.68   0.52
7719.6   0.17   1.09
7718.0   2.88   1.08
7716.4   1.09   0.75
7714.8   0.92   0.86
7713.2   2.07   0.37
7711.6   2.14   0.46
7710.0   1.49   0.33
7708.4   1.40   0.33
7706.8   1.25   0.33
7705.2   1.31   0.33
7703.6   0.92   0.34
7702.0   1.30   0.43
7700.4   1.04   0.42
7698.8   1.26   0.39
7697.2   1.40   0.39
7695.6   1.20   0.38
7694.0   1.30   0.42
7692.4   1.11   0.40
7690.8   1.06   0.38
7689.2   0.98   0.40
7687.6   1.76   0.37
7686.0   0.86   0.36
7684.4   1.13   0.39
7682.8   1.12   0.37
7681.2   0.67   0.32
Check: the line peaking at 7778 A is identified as H-alpha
